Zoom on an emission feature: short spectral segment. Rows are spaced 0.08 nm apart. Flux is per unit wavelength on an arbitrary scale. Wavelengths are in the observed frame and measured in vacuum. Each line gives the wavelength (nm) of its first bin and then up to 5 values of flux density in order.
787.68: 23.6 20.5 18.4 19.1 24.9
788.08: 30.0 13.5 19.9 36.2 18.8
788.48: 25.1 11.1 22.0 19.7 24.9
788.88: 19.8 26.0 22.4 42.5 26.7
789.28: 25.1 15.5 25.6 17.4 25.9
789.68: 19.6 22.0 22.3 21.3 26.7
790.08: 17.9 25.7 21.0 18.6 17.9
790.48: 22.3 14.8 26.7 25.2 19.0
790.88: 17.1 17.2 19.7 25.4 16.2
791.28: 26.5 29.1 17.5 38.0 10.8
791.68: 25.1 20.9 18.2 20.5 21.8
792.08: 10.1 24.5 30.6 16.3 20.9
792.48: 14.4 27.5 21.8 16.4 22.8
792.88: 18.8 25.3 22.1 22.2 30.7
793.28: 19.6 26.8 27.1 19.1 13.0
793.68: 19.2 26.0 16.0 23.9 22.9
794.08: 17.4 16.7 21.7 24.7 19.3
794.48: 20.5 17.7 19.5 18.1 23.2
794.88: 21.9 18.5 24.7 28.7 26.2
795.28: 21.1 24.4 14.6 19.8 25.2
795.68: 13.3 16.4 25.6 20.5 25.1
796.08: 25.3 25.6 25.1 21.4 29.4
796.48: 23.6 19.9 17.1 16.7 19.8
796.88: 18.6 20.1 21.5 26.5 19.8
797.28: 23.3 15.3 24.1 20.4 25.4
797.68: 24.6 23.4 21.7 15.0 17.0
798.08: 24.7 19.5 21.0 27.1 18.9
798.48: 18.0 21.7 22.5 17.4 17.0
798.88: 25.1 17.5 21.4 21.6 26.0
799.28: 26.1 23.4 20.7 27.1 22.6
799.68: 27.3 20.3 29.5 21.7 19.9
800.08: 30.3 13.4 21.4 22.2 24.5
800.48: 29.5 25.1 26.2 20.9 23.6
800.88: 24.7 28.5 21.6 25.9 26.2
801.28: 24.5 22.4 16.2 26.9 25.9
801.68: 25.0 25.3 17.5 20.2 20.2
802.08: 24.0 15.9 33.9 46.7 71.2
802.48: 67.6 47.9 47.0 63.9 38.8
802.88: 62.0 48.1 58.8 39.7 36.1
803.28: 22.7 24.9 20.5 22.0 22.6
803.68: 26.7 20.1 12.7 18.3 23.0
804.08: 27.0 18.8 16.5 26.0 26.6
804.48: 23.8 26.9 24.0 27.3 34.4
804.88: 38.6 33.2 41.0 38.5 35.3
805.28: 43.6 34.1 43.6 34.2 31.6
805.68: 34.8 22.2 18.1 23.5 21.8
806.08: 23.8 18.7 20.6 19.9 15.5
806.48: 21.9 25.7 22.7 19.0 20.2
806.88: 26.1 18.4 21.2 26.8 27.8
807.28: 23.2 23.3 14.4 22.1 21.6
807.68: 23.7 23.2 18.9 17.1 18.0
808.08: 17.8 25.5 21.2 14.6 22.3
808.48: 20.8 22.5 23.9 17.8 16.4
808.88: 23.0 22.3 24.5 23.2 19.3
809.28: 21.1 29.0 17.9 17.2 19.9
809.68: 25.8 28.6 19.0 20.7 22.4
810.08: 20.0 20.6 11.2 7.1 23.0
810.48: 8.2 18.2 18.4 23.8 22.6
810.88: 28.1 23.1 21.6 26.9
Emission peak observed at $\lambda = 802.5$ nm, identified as Halpha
